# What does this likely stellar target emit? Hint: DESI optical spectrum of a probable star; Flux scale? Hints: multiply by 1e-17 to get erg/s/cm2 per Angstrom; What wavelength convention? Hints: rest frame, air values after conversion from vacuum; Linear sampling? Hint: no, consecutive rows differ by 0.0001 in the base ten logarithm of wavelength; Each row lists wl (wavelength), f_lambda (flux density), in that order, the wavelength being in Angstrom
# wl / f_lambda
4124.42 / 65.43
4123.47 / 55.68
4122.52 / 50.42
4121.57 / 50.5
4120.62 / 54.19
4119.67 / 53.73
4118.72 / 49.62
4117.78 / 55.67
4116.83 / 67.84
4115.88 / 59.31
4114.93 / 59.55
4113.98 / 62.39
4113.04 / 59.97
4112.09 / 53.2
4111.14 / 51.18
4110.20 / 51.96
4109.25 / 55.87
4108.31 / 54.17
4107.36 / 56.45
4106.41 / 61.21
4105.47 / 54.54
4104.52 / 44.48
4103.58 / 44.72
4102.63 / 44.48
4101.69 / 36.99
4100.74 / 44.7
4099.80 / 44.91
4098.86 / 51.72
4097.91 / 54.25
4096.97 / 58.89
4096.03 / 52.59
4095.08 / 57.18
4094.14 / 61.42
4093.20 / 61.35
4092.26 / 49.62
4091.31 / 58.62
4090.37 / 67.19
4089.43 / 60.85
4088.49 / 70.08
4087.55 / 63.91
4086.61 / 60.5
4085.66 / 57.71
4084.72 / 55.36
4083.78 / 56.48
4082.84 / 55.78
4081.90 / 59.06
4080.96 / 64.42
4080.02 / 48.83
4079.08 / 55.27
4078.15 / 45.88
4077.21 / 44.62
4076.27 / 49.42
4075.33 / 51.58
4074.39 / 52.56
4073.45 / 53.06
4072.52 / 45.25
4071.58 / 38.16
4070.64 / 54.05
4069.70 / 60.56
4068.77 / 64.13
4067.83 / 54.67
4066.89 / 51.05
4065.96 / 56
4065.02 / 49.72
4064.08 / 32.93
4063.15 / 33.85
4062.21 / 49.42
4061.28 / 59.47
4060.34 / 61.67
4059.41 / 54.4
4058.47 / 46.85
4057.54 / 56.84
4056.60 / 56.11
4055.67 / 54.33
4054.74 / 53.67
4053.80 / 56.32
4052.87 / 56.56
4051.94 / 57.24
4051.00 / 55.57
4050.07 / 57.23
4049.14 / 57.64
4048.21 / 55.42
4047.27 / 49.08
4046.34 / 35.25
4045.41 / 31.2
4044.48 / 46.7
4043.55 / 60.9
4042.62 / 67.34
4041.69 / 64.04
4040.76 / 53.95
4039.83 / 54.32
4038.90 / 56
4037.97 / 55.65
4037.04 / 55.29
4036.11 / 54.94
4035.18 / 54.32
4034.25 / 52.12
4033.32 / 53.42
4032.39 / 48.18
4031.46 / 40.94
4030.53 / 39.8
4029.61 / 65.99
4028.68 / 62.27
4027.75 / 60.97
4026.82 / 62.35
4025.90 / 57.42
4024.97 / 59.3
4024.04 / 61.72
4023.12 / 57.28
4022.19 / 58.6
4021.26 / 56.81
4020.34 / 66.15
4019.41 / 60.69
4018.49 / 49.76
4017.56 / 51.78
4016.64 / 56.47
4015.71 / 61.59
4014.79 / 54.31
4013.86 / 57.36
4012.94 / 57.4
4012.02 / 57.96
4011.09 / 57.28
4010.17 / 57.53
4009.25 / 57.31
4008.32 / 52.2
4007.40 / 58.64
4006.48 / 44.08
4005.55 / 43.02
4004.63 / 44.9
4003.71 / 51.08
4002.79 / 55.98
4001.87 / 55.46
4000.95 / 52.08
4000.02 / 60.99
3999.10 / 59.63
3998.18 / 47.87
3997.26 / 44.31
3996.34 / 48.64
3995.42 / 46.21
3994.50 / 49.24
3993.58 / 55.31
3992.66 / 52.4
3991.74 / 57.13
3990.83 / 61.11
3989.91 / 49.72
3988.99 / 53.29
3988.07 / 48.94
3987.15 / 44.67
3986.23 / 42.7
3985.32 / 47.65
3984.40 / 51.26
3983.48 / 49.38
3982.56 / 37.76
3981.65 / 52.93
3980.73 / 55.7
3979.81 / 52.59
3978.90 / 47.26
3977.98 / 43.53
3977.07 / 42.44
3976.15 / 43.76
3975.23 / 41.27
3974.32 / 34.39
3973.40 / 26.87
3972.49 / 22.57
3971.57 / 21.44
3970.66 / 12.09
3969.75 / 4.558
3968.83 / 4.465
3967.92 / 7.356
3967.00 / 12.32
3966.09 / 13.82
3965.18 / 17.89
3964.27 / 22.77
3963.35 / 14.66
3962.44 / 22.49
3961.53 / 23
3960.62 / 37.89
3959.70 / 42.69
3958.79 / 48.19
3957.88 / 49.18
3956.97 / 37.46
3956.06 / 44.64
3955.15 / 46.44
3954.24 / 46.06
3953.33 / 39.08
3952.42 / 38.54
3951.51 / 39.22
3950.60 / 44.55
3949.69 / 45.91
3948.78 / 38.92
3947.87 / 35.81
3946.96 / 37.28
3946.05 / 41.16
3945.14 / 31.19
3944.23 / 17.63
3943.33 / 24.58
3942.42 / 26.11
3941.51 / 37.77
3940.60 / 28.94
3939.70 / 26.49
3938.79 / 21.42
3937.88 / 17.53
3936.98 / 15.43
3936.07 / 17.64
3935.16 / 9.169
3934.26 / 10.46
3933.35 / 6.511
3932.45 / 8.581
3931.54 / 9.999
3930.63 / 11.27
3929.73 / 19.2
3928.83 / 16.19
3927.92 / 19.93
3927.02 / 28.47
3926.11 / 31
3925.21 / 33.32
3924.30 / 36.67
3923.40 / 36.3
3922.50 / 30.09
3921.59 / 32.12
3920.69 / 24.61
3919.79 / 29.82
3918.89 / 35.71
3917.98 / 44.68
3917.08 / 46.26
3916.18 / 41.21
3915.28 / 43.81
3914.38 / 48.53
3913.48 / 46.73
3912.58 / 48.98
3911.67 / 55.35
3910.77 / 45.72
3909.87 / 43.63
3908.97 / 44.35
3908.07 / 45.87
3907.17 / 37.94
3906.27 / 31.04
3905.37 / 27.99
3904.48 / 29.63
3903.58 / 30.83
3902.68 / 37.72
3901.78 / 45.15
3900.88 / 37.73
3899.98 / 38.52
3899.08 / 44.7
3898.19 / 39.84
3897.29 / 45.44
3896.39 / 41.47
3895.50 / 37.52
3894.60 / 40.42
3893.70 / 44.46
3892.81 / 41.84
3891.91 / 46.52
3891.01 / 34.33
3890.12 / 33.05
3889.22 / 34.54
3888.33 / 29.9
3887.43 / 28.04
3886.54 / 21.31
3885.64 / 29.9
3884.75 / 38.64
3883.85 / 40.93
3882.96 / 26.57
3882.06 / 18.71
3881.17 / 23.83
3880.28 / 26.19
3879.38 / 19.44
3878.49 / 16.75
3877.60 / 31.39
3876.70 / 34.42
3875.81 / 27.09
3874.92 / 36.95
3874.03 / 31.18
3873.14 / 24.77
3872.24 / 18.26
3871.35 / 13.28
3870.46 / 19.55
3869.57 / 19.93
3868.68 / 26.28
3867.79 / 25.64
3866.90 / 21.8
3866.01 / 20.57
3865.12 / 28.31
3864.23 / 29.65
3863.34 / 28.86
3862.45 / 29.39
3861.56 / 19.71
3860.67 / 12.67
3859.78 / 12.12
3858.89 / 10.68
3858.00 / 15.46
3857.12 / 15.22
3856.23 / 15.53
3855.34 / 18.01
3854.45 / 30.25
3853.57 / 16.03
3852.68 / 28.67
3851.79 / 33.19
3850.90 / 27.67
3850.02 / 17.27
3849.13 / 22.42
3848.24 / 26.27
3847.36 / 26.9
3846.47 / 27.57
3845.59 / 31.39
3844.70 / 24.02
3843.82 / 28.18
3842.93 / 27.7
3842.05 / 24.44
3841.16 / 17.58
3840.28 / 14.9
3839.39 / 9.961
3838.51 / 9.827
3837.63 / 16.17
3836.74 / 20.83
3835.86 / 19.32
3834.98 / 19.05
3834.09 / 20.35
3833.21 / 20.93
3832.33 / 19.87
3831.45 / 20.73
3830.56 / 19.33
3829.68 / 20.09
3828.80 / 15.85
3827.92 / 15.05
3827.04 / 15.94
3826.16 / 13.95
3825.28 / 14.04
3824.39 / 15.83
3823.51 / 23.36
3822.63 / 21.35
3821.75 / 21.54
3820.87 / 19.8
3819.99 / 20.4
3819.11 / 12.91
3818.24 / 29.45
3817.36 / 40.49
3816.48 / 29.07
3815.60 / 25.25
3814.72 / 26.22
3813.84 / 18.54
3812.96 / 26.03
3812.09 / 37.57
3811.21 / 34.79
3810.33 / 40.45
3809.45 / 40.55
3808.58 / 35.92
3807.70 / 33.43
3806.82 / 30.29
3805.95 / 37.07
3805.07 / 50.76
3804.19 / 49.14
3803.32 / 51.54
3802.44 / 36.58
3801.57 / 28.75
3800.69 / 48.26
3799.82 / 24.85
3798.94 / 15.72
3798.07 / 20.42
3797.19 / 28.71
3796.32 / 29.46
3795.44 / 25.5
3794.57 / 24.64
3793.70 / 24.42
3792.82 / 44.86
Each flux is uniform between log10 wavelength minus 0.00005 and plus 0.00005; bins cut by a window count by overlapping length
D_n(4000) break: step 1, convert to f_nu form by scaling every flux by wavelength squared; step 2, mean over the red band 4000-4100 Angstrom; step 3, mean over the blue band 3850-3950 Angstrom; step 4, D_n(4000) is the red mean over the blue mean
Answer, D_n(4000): 1.99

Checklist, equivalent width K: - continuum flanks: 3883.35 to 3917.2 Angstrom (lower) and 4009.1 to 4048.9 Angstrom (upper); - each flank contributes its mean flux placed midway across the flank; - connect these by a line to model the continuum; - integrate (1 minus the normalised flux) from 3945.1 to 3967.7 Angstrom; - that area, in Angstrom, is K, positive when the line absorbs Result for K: 5.6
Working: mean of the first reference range 39.4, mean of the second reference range 55.3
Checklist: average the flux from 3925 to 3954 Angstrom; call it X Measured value 26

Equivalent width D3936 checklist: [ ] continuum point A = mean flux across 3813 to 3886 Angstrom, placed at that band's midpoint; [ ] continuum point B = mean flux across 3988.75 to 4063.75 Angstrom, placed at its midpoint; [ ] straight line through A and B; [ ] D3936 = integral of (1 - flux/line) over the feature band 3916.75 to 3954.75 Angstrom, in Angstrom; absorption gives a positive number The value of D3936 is 9.7 Angstrom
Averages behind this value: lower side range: 22.6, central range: 28.3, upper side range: 54.1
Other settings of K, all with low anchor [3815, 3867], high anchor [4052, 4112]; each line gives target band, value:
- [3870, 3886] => -0.16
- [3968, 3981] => 2.67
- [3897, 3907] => -2.61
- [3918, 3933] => 3.12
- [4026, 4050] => -3.06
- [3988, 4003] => -3.92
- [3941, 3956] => -0.57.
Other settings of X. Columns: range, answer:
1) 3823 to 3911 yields 26.7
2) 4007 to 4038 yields 56.3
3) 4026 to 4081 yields 52.8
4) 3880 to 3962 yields 33.7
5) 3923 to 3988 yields 30.7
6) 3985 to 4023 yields 53.4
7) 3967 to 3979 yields 25.9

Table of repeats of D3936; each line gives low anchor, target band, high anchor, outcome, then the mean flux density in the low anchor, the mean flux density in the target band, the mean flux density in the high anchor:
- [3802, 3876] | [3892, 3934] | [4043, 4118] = -2.8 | 24.3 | 35.1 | 53.7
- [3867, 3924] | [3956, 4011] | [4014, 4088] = 5.5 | 34.5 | 41.5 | 54.2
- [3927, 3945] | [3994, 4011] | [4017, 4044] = -2.4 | 18.7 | 51.8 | 56.6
